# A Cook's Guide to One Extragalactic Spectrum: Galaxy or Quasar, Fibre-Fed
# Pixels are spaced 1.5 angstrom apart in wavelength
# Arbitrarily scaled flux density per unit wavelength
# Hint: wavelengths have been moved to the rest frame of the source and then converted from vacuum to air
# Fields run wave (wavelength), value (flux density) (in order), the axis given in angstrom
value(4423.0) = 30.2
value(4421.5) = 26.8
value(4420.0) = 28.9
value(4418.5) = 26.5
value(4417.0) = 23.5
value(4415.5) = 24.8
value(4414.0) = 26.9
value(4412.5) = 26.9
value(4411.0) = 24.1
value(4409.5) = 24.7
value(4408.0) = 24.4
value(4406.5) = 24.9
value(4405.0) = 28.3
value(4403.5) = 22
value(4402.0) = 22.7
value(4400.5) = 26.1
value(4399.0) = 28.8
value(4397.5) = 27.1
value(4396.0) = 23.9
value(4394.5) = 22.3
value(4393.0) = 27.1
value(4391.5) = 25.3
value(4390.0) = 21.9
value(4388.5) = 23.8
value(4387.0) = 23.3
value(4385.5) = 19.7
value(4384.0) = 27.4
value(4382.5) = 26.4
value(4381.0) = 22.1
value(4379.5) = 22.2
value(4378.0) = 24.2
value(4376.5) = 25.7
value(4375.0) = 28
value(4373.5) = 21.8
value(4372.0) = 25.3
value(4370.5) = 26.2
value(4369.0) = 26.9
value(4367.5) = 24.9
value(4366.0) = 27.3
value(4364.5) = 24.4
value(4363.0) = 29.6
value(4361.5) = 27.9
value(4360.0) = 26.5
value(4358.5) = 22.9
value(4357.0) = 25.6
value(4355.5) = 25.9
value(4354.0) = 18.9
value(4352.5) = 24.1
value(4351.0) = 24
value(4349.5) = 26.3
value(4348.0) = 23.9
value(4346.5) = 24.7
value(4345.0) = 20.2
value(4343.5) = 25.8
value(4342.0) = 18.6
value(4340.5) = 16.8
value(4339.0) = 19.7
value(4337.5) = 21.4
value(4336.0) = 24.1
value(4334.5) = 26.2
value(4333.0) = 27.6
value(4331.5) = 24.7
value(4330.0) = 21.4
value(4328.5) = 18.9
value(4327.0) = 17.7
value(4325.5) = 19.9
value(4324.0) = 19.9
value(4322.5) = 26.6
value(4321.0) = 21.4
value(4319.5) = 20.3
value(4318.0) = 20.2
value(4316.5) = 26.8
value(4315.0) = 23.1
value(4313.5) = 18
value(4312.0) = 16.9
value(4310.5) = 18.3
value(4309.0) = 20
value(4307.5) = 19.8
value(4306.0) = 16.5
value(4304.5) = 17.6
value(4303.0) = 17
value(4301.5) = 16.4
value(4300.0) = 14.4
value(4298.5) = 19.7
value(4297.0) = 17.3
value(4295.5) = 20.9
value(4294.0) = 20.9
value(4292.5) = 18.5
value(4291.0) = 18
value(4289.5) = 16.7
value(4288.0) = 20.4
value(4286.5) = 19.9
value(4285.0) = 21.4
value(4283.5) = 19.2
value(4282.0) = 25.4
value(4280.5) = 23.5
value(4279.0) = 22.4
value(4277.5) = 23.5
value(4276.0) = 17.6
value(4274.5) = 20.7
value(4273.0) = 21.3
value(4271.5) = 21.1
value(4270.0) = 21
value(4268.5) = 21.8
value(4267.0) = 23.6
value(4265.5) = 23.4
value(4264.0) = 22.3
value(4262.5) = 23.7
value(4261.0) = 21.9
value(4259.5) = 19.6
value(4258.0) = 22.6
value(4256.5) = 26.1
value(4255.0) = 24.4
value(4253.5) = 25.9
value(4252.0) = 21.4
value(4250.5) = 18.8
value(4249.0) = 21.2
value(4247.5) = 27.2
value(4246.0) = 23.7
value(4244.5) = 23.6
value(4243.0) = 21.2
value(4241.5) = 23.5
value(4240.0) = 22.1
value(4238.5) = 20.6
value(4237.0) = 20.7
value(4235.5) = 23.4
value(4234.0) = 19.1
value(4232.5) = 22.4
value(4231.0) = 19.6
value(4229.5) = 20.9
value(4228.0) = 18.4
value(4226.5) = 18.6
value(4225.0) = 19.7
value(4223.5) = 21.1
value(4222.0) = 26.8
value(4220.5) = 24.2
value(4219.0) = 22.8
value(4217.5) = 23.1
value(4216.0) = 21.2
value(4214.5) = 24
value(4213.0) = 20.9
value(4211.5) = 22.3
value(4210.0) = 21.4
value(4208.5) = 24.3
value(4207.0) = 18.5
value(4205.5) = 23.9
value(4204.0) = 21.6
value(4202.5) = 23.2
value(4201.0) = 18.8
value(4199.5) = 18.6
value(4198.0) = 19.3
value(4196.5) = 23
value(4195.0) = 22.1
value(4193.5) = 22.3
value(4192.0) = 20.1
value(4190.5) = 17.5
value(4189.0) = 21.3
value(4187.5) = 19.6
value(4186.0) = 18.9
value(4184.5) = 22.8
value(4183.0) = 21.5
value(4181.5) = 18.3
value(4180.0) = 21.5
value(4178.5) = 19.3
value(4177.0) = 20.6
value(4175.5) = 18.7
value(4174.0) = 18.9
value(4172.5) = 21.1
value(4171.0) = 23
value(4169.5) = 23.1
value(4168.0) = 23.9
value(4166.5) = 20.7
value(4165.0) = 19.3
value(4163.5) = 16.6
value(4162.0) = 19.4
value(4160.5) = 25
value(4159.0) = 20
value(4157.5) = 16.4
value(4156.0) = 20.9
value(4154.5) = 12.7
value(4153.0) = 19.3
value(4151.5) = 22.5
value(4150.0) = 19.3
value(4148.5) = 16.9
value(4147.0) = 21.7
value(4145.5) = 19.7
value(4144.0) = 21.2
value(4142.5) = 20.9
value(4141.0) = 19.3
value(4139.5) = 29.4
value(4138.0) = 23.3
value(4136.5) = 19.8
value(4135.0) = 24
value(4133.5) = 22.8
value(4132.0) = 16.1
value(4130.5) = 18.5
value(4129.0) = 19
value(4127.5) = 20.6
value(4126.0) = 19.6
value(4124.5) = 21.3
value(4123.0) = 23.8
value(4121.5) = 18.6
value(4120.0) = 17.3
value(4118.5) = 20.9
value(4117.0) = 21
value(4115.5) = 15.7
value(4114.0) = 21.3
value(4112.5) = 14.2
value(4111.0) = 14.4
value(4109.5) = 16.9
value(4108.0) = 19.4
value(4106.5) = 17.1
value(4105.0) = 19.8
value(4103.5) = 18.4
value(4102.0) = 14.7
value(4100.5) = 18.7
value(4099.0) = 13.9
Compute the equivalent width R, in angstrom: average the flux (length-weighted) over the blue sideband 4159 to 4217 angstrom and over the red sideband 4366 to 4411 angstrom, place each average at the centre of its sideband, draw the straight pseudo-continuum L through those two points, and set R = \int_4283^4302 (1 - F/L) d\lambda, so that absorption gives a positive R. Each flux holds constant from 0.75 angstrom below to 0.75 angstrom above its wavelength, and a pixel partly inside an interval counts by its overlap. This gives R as 3.5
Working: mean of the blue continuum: 21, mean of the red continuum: 24.8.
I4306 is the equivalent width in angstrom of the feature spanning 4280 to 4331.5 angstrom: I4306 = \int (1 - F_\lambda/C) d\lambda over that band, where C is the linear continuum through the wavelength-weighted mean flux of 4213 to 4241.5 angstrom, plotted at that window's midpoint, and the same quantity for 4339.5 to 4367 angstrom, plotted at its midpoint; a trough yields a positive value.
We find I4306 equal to 7.3 angstrom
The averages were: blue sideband 21.6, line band 19.8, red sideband 24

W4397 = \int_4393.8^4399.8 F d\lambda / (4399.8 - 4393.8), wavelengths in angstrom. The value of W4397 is 25.6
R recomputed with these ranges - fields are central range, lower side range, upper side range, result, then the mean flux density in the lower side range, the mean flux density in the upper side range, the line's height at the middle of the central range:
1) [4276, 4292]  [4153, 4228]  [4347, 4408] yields 1.4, 20.8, 24.9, 22.9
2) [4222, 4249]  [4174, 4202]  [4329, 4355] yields -0.8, 20.2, 22.8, 21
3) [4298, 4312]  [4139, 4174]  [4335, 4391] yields 3.3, 20.4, 24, 23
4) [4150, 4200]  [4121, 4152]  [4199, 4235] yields 2.2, 20.9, 21.5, 21.2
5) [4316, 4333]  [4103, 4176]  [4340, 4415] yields 1.3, 19.9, 24.6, 23.5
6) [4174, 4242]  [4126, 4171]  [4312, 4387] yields 0.7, 20.5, 23.4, 21.3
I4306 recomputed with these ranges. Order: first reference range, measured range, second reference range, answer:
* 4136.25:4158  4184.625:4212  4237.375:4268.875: 0.7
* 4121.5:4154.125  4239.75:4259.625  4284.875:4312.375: -4.1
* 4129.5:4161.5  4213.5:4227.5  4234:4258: -0.1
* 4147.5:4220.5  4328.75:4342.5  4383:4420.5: 0.8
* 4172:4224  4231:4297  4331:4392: 2.1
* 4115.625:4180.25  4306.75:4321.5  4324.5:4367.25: 1.6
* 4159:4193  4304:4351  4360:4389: 5.1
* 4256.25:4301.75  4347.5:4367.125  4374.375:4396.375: -1.6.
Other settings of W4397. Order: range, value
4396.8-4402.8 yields 26.1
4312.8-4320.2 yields 21.7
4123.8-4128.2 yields 20.5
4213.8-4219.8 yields 22.8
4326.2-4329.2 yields 18.3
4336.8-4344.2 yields 20.4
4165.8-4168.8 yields 22.3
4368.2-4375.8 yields 25.6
